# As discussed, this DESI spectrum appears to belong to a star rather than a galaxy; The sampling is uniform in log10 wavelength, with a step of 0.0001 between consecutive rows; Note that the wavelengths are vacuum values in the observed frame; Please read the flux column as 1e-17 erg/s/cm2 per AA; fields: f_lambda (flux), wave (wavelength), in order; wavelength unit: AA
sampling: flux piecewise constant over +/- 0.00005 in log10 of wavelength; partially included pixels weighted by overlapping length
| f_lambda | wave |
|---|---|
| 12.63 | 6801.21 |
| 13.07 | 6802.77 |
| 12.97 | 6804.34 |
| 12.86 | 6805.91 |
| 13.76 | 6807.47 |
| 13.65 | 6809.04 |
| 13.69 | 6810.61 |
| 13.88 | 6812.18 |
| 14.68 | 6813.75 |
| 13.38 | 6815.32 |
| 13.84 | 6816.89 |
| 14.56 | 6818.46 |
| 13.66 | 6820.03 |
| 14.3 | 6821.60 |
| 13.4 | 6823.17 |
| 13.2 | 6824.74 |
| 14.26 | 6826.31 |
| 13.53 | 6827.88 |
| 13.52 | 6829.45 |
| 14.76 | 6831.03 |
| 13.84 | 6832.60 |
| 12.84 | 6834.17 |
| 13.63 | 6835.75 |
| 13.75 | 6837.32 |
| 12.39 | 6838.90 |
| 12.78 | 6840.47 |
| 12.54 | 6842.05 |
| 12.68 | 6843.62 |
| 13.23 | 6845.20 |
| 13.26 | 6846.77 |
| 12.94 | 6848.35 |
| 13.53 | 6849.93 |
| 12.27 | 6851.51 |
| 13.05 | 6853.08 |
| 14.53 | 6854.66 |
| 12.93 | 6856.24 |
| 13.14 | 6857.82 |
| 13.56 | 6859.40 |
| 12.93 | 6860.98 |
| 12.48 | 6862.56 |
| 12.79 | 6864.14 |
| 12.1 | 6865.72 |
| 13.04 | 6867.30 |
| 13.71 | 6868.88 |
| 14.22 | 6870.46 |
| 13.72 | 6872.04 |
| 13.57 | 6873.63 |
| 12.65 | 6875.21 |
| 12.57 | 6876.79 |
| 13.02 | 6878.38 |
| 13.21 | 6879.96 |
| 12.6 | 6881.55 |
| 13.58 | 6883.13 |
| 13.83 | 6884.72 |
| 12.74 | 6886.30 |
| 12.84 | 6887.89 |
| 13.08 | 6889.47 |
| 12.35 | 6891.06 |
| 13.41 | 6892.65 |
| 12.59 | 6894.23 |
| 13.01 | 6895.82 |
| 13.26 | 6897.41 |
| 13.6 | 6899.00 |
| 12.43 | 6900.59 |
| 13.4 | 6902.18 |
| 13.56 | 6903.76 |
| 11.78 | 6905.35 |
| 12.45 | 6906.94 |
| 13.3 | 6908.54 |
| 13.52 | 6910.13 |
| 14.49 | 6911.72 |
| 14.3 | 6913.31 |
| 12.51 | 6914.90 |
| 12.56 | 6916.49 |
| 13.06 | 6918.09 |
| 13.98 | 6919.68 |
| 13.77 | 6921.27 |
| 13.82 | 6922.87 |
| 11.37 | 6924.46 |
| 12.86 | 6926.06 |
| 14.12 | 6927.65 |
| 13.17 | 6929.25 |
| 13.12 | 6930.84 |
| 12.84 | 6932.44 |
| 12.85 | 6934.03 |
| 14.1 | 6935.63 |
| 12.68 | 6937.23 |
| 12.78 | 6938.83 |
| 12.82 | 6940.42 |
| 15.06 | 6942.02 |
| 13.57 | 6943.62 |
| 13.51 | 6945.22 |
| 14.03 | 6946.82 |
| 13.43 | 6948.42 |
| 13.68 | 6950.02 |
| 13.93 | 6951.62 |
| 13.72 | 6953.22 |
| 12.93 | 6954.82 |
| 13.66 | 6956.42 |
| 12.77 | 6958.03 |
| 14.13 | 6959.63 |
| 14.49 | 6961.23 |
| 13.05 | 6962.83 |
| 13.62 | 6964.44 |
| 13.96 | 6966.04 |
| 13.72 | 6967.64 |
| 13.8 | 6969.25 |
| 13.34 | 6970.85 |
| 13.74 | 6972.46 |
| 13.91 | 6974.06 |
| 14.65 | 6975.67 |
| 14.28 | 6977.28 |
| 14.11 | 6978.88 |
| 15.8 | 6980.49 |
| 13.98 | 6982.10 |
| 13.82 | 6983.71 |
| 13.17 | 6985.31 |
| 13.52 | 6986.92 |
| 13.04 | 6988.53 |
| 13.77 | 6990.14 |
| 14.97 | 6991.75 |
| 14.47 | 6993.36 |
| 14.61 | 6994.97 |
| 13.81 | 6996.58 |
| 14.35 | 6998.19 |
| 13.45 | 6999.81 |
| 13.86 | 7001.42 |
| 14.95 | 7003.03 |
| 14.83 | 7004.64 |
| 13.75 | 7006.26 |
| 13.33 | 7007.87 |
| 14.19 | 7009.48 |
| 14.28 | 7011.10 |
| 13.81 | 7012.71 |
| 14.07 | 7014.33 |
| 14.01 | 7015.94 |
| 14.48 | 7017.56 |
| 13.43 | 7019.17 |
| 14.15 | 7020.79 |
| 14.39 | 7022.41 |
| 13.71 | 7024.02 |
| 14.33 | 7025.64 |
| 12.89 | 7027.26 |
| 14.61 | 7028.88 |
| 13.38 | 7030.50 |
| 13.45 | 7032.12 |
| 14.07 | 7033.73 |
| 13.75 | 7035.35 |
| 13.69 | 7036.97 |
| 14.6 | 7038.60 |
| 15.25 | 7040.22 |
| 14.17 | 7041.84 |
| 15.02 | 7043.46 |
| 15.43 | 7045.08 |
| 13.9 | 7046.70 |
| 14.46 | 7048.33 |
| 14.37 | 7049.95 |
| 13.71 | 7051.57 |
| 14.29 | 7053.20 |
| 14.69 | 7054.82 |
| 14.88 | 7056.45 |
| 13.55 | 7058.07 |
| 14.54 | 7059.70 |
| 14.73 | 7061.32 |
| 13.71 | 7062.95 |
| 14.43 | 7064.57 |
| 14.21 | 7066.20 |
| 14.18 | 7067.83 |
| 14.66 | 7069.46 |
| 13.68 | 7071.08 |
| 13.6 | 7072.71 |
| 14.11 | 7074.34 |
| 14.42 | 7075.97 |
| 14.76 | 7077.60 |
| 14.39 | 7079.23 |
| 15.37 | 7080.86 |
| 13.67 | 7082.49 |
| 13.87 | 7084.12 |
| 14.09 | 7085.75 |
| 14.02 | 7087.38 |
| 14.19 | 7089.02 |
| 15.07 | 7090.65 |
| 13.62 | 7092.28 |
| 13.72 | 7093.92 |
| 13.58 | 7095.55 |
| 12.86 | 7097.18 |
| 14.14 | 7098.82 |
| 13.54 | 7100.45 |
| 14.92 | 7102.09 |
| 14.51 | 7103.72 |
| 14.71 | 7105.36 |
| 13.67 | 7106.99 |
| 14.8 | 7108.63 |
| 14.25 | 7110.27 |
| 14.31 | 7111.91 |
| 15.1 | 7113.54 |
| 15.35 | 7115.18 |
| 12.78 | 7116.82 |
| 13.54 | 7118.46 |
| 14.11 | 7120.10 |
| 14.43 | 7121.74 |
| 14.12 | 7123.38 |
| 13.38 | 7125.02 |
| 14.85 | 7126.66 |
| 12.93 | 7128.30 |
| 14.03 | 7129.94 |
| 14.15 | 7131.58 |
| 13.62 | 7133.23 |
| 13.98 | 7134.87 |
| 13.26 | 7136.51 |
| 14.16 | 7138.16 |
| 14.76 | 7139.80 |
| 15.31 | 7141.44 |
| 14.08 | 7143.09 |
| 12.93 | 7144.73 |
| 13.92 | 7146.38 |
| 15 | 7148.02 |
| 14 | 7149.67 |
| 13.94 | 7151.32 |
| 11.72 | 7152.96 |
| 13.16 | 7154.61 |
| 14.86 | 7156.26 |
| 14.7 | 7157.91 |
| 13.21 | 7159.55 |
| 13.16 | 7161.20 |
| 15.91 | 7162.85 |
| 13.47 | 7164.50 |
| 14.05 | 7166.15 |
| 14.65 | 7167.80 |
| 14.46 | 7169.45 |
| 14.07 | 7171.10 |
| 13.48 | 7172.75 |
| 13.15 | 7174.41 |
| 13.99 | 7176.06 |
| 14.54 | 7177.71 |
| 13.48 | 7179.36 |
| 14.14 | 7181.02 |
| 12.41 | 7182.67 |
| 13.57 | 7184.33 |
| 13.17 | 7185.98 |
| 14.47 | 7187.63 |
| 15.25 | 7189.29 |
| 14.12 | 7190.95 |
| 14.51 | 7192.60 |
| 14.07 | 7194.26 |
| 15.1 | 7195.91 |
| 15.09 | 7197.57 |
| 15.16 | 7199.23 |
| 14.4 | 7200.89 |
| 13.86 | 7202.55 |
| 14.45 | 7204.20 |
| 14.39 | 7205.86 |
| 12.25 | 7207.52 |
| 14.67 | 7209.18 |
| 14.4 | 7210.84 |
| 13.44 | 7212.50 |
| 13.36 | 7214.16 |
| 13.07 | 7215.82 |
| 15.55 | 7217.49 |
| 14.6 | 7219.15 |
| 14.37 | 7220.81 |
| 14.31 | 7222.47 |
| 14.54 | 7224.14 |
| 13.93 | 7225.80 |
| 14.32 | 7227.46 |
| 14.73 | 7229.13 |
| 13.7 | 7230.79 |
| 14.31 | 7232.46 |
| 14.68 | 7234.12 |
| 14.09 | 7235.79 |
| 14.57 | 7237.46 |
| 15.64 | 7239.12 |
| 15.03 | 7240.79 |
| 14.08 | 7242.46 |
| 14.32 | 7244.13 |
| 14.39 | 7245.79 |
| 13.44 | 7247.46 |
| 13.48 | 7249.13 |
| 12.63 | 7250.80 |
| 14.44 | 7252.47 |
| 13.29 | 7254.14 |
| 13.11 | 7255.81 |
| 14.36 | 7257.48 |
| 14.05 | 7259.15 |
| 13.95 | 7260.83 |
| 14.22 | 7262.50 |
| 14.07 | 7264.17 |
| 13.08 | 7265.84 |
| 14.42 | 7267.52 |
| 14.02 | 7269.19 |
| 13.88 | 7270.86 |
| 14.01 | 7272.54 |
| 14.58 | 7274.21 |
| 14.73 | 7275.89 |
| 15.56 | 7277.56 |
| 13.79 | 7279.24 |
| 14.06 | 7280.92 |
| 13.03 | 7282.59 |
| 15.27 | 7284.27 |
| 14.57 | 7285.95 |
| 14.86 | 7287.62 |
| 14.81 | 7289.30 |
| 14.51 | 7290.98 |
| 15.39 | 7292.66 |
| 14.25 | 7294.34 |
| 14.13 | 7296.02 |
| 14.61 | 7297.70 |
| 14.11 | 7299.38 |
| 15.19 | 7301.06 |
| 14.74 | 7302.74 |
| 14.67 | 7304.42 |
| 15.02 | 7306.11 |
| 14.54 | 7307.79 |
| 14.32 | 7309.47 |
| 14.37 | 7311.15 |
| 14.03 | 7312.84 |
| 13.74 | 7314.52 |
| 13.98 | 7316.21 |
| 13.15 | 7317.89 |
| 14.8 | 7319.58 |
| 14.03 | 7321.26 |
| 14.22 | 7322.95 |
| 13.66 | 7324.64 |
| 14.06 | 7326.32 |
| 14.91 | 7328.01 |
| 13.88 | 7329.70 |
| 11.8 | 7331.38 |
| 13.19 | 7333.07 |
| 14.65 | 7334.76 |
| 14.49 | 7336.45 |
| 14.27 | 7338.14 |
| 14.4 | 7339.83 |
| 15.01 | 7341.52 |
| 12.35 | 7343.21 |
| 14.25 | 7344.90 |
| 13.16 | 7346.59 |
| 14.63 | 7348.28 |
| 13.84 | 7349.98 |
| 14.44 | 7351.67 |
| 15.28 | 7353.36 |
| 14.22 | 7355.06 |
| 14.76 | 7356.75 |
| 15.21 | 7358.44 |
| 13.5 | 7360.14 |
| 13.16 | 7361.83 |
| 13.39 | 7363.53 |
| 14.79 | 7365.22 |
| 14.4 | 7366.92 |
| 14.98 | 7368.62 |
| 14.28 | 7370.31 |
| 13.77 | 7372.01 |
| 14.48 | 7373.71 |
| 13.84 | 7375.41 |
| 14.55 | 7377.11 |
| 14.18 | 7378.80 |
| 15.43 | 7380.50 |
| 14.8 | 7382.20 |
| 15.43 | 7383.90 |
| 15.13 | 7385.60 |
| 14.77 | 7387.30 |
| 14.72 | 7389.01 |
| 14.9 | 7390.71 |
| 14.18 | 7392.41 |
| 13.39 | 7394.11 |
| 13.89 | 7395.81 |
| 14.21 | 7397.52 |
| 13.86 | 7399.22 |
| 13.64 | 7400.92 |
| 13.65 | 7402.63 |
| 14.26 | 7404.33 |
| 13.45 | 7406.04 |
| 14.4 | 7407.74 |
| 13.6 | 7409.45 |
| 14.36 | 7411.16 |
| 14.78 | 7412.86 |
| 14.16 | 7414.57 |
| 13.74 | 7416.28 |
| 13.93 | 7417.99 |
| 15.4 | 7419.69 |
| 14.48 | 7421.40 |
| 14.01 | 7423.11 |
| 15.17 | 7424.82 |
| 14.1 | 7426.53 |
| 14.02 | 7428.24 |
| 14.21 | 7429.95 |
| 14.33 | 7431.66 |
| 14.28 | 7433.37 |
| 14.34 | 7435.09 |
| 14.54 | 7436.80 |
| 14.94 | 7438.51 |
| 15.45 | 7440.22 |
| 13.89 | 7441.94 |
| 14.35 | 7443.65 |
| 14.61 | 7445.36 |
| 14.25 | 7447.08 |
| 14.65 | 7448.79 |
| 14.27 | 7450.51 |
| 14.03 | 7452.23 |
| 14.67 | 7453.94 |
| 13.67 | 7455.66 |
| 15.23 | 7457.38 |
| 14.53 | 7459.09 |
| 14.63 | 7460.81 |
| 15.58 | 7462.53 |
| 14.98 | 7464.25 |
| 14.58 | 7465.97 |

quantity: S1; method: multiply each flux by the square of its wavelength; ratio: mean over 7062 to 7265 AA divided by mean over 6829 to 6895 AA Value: 1.2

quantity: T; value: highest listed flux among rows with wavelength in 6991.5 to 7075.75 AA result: 15.43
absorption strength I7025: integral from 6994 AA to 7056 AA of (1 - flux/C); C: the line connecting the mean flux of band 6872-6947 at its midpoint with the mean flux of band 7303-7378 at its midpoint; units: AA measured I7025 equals -3.3 AA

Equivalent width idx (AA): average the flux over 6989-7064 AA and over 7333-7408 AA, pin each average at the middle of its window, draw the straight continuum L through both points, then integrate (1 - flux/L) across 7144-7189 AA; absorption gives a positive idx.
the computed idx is 1.1 AA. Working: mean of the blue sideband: 14.2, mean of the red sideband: 14.3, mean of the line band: 13.9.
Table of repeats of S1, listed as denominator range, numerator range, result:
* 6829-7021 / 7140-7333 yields 1.15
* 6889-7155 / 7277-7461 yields 1.14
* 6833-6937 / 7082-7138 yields 1.14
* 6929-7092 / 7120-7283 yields 1.06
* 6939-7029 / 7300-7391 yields 1.14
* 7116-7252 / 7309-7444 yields 1.07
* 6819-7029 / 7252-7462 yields 1.19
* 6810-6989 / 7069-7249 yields 1.13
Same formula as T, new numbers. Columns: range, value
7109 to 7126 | 15.35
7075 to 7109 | 15.37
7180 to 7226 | 15.55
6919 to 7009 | 15.8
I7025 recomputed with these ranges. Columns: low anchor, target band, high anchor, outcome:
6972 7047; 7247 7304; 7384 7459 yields 0.22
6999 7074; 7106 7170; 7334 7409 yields 0.61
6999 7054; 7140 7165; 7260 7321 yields 0.43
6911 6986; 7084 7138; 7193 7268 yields -0.48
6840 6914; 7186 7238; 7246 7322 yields -1.04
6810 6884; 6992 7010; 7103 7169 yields -0.57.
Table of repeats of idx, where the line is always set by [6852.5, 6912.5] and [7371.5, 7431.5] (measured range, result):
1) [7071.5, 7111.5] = -1.6 AA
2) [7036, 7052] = -1.2 AA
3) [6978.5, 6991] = -0.5 AA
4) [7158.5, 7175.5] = -0.2 AA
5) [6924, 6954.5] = -0.2 AA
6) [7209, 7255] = -0.8 AA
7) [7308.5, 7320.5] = 0.0 AA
